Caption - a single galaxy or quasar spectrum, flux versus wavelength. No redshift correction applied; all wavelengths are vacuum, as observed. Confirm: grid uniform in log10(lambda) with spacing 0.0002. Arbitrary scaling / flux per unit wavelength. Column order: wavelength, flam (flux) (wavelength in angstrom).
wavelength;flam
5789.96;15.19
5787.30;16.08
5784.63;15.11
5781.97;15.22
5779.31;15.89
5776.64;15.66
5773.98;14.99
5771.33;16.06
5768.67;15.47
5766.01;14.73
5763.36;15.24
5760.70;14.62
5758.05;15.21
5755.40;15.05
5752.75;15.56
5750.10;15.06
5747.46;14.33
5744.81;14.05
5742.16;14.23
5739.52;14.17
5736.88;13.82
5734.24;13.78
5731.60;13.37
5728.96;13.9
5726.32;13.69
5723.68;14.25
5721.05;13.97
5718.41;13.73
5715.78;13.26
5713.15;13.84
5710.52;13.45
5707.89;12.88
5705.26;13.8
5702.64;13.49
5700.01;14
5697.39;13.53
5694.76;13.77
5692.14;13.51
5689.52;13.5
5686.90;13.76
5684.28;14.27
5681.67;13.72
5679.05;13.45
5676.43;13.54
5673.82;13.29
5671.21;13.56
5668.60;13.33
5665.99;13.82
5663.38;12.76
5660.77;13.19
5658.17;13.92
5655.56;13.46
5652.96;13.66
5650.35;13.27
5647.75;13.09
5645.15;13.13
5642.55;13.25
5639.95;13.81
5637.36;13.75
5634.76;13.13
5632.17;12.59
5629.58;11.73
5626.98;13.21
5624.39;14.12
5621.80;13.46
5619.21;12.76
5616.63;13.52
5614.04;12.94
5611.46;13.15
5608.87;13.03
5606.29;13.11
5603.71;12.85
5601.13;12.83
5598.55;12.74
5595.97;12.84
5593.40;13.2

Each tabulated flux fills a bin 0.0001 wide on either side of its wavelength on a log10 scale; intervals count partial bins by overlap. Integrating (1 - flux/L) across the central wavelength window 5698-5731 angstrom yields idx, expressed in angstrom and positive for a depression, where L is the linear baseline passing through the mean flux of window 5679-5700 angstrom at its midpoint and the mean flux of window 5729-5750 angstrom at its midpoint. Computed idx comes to 0.47 angstrom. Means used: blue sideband 13.7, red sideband 14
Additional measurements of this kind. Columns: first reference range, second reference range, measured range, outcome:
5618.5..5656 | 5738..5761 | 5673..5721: 1.36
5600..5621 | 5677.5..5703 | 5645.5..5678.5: 0.16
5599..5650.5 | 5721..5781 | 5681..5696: 0.16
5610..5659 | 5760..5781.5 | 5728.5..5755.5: 1.13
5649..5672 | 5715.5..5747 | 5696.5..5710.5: 0.18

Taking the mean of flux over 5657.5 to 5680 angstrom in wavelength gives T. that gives 13.4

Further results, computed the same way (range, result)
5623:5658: 13.3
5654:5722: 13.6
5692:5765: 14.1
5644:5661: 13.4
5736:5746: 14.1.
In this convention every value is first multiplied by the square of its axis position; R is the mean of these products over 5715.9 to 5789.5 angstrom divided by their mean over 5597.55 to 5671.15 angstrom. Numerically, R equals 1.2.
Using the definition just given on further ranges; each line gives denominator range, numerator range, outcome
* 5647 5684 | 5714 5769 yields 1.09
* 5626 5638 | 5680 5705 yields 1.09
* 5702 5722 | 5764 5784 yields 1.16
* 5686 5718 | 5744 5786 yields 1.14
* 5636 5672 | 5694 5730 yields 1.04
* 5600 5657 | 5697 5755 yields 1.10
